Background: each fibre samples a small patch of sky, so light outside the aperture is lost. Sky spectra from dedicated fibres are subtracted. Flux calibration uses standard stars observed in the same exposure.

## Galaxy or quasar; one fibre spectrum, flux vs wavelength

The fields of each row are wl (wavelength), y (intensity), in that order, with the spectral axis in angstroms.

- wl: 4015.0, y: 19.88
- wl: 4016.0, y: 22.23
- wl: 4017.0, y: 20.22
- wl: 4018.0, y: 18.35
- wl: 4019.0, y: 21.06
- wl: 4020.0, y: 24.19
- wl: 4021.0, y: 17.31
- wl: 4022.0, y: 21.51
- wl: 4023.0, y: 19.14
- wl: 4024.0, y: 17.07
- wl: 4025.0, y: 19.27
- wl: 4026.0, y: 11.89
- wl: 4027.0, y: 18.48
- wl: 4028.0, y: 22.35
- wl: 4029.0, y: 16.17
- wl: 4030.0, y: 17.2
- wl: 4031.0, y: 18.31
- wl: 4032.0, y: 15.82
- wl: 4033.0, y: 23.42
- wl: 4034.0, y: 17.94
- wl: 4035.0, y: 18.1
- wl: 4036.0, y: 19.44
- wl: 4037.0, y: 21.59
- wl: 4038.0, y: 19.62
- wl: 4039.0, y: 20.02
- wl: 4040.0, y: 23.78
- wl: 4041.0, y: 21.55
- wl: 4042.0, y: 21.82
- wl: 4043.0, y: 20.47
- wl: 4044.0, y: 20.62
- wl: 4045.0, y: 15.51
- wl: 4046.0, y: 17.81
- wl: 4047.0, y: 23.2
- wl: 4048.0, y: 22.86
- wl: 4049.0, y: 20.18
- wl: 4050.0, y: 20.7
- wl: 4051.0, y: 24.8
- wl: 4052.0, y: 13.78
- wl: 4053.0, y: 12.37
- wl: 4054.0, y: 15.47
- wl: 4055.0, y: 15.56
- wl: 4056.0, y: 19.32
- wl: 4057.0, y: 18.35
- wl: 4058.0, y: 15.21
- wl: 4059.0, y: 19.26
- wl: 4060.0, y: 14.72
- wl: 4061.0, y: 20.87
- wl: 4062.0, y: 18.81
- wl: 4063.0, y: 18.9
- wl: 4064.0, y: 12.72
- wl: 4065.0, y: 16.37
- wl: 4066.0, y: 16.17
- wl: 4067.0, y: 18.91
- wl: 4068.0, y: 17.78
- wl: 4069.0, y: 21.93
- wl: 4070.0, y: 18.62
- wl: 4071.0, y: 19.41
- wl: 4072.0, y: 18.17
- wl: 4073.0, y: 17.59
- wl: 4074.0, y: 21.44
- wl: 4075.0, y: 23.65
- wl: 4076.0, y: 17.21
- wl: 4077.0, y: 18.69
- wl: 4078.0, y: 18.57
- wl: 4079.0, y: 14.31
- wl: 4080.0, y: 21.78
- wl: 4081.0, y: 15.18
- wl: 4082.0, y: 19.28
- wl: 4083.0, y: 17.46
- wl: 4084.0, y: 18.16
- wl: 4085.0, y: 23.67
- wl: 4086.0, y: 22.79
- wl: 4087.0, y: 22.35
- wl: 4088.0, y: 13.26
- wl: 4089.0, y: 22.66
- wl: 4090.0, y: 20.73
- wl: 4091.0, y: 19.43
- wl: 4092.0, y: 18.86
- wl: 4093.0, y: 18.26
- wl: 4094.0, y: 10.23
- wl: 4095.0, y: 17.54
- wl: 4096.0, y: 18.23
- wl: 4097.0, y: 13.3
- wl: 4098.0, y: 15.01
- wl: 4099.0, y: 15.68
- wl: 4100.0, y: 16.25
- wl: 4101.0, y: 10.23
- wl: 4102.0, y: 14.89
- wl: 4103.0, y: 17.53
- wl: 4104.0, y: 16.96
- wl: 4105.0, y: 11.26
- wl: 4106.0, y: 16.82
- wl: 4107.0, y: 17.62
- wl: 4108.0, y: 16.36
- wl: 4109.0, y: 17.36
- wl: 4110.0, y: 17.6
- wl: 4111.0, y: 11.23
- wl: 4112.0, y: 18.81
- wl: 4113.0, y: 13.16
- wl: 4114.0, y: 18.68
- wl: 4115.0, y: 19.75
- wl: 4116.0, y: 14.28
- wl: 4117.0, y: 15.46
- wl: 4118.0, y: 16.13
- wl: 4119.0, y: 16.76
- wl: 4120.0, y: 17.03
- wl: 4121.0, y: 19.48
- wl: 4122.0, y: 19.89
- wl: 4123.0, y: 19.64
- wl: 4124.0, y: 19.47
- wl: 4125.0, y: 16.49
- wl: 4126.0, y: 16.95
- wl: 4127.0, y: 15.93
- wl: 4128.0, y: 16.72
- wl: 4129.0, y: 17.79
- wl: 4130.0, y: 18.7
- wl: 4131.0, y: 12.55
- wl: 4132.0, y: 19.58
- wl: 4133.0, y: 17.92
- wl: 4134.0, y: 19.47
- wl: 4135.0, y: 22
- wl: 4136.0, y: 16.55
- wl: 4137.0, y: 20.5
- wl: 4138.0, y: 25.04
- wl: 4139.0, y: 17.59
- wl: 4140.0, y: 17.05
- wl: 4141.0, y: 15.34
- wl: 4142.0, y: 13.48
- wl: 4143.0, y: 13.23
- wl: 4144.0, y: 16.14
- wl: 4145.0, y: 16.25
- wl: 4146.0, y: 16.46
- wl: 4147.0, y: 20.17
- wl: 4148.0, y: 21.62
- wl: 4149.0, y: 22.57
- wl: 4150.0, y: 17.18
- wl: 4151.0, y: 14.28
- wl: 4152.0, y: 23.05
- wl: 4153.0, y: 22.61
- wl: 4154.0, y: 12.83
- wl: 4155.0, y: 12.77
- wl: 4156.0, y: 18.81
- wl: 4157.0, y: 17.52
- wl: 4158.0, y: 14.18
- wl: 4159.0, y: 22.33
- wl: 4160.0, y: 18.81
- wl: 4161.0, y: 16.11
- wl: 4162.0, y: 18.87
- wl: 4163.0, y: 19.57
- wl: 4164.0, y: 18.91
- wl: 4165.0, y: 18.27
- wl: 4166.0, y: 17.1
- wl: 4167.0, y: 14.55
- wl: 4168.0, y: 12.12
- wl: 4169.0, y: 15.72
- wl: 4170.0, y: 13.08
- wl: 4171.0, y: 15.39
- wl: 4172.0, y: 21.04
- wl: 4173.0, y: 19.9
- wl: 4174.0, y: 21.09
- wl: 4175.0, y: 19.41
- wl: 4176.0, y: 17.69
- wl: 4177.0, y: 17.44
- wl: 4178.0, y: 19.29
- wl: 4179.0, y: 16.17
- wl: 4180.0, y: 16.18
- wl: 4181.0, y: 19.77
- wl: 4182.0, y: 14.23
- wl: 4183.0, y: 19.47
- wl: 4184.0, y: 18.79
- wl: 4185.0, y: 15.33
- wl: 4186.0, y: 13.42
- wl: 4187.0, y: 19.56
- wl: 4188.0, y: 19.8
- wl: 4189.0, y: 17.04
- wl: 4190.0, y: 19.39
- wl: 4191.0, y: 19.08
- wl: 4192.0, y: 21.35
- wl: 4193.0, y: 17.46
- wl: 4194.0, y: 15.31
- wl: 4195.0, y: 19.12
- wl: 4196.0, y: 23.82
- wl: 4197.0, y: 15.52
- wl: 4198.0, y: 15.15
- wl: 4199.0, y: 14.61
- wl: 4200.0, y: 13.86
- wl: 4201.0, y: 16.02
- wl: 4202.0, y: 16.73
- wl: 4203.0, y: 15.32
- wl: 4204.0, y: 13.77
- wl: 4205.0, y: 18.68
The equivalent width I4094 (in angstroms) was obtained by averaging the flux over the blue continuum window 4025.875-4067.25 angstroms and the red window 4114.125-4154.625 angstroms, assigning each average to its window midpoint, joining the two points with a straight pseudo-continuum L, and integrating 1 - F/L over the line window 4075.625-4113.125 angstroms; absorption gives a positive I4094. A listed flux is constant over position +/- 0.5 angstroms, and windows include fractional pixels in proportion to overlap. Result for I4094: 2.3 angstroms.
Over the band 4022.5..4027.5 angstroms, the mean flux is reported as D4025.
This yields 17.2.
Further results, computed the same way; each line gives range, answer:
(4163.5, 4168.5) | 16.2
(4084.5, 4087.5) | 22.9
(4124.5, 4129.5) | 16.8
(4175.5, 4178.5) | 18.1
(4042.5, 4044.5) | 20.5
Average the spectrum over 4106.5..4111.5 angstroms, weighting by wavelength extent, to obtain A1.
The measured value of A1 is 16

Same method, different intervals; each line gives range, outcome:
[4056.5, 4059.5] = 17.6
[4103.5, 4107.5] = 15.7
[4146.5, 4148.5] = 20.9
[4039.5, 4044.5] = 21.6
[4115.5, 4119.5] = 15.7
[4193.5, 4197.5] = 18.4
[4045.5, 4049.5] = 21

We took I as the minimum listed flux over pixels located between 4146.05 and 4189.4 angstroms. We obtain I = 12.12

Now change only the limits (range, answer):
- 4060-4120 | 10.23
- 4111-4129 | 11.23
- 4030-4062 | 12.37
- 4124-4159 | 12.55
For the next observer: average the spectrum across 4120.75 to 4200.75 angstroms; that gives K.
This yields 17.7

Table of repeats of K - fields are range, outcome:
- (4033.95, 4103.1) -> 18.4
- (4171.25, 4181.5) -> 18.7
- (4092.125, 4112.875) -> 15.6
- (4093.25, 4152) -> 17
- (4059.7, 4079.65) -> 18.3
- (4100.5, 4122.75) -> 16.3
